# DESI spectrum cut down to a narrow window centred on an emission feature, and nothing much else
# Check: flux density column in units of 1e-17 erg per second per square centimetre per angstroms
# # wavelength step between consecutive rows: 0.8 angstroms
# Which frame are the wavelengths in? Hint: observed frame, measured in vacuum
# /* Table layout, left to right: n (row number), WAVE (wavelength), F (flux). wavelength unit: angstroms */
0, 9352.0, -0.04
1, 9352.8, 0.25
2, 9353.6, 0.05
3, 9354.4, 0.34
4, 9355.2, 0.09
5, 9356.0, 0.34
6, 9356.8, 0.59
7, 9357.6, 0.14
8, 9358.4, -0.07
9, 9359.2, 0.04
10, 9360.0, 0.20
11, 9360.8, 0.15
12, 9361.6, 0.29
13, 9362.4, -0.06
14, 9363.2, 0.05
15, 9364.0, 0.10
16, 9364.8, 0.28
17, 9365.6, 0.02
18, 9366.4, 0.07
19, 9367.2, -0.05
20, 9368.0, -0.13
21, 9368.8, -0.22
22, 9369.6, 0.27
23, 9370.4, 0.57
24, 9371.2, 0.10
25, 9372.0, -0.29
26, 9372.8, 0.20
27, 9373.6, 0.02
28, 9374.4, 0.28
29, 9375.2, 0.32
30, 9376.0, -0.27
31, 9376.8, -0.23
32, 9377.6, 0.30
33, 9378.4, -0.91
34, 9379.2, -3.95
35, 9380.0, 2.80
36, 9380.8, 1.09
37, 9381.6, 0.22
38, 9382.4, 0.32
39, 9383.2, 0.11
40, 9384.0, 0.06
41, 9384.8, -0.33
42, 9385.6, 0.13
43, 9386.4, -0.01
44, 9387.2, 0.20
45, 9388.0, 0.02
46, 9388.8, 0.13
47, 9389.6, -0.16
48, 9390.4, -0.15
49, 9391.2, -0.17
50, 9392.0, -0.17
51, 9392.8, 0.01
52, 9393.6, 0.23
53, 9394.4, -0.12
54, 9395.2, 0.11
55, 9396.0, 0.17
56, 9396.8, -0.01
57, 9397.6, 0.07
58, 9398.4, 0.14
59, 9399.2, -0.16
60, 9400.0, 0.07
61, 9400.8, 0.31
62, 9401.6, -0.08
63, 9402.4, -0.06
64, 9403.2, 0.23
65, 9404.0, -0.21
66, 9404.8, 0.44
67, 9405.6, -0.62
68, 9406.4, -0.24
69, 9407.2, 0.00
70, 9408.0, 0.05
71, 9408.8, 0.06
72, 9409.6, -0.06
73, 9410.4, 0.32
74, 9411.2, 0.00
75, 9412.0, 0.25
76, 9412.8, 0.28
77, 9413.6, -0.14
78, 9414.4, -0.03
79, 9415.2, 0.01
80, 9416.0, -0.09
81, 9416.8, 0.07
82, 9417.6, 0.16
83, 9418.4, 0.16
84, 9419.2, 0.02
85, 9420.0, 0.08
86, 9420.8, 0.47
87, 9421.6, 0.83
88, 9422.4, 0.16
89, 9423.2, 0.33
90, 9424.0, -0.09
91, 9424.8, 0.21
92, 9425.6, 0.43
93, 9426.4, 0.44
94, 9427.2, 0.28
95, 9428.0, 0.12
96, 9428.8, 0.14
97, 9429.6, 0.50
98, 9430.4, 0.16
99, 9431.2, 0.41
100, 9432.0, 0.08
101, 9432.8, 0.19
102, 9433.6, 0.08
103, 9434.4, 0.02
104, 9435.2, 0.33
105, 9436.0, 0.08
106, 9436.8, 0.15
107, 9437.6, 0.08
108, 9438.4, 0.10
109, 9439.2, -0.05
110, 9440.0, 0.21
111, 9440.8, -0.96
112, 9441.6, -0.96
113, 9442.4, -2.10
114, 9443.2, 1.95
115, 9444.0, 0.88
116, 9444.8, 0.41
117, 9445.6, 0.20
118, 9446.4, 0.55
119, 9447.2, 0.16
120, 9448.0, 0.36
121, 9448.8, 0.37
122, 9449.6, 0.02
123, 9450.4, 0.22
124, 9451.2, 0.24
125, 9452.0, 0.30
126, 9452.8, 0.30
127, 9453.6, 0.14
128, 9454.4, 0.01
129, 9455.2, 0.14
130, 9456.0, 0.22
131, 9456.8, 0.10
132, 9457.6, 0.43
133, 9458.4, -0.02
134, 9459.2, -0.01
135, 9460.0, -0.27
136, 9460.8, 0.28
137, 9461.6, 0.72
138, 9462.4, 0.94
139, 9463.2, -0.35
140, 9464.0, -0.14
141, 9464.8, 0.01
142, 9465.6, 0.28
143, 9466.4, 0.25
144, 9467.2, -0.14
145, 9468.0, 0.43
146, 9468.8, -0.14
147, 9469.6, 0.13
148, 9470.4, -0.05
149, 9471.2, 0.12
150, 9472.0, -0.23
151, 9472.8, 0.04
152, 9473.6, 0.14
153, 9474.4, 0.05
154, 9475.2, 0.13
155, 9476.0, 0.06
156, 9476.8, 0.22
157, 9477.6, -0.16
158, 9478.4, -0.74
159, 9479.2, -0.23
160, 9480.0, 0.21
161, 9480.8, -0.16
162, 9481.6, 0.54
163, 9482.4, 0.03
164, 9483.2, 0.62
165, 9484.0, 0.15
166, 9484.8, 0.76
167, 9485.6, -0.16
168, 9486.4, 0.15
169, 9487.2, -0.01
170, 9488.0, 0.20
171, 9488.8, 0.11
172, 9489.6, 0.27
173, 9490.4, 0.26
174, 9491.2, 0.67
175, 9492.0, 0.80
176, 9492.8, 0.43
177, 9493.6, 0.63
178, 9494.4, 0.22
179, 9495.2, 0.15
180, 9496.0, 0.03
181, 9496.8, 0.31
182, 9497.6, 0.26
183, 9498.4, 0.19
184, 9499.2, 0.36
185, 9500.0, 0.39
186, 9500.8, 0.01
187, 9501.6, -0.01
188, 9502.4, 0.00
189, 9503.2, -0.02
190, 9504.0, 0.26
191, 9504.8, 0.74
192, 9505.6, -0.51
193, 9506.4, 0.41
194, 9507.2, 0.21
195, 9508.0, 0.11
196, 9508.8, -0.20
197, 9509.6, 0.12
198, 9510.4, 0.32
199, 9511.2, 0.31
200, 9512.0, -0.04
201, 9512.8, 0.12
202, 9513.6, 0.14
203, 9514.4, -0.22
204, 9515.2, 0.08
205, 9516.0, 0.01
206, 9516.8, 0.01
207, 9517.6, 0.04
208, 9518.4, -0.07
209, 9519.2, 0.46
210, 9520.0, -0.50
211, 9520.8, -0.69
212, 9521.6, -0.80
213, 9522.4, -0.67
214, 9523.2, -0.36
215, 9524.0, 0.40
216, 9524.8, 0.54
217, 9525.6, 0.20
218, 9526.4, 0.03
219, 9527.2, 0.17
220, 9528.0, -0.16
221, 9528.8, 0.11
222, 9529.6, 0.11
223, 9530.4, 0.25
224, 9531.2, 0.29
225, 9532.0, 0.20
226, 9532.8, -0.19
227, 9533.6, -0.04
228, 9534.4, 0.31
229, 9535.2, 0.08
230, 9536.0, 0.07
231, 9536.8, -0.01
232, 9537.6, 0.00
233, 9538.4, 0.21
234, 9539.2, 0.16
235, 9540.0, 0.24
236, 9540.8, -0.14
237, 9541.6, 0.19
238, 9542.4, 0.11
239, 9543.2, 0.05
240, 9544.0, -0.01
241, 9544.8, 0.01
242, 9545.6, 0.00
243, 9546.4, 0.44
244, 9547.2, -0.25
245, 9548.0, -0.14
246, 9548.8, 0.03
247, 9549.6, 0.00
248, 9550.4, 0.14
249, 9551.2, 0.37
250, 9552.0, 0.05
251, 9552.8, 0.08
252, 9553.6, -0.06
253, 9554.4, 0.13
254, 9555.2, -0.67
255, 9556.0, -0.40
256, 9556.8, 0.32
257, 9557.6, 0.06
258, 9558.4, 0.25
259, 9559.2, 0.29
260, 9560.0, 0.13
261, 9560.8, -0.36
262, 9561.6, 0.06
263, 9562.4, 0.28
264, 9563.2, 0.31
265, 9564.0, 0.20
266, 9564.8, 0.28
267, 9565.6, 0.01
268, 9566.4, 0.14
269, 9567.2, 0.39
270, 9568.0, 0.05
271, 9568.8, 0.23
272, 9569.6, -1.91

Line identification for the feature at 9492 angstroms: H-gamma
